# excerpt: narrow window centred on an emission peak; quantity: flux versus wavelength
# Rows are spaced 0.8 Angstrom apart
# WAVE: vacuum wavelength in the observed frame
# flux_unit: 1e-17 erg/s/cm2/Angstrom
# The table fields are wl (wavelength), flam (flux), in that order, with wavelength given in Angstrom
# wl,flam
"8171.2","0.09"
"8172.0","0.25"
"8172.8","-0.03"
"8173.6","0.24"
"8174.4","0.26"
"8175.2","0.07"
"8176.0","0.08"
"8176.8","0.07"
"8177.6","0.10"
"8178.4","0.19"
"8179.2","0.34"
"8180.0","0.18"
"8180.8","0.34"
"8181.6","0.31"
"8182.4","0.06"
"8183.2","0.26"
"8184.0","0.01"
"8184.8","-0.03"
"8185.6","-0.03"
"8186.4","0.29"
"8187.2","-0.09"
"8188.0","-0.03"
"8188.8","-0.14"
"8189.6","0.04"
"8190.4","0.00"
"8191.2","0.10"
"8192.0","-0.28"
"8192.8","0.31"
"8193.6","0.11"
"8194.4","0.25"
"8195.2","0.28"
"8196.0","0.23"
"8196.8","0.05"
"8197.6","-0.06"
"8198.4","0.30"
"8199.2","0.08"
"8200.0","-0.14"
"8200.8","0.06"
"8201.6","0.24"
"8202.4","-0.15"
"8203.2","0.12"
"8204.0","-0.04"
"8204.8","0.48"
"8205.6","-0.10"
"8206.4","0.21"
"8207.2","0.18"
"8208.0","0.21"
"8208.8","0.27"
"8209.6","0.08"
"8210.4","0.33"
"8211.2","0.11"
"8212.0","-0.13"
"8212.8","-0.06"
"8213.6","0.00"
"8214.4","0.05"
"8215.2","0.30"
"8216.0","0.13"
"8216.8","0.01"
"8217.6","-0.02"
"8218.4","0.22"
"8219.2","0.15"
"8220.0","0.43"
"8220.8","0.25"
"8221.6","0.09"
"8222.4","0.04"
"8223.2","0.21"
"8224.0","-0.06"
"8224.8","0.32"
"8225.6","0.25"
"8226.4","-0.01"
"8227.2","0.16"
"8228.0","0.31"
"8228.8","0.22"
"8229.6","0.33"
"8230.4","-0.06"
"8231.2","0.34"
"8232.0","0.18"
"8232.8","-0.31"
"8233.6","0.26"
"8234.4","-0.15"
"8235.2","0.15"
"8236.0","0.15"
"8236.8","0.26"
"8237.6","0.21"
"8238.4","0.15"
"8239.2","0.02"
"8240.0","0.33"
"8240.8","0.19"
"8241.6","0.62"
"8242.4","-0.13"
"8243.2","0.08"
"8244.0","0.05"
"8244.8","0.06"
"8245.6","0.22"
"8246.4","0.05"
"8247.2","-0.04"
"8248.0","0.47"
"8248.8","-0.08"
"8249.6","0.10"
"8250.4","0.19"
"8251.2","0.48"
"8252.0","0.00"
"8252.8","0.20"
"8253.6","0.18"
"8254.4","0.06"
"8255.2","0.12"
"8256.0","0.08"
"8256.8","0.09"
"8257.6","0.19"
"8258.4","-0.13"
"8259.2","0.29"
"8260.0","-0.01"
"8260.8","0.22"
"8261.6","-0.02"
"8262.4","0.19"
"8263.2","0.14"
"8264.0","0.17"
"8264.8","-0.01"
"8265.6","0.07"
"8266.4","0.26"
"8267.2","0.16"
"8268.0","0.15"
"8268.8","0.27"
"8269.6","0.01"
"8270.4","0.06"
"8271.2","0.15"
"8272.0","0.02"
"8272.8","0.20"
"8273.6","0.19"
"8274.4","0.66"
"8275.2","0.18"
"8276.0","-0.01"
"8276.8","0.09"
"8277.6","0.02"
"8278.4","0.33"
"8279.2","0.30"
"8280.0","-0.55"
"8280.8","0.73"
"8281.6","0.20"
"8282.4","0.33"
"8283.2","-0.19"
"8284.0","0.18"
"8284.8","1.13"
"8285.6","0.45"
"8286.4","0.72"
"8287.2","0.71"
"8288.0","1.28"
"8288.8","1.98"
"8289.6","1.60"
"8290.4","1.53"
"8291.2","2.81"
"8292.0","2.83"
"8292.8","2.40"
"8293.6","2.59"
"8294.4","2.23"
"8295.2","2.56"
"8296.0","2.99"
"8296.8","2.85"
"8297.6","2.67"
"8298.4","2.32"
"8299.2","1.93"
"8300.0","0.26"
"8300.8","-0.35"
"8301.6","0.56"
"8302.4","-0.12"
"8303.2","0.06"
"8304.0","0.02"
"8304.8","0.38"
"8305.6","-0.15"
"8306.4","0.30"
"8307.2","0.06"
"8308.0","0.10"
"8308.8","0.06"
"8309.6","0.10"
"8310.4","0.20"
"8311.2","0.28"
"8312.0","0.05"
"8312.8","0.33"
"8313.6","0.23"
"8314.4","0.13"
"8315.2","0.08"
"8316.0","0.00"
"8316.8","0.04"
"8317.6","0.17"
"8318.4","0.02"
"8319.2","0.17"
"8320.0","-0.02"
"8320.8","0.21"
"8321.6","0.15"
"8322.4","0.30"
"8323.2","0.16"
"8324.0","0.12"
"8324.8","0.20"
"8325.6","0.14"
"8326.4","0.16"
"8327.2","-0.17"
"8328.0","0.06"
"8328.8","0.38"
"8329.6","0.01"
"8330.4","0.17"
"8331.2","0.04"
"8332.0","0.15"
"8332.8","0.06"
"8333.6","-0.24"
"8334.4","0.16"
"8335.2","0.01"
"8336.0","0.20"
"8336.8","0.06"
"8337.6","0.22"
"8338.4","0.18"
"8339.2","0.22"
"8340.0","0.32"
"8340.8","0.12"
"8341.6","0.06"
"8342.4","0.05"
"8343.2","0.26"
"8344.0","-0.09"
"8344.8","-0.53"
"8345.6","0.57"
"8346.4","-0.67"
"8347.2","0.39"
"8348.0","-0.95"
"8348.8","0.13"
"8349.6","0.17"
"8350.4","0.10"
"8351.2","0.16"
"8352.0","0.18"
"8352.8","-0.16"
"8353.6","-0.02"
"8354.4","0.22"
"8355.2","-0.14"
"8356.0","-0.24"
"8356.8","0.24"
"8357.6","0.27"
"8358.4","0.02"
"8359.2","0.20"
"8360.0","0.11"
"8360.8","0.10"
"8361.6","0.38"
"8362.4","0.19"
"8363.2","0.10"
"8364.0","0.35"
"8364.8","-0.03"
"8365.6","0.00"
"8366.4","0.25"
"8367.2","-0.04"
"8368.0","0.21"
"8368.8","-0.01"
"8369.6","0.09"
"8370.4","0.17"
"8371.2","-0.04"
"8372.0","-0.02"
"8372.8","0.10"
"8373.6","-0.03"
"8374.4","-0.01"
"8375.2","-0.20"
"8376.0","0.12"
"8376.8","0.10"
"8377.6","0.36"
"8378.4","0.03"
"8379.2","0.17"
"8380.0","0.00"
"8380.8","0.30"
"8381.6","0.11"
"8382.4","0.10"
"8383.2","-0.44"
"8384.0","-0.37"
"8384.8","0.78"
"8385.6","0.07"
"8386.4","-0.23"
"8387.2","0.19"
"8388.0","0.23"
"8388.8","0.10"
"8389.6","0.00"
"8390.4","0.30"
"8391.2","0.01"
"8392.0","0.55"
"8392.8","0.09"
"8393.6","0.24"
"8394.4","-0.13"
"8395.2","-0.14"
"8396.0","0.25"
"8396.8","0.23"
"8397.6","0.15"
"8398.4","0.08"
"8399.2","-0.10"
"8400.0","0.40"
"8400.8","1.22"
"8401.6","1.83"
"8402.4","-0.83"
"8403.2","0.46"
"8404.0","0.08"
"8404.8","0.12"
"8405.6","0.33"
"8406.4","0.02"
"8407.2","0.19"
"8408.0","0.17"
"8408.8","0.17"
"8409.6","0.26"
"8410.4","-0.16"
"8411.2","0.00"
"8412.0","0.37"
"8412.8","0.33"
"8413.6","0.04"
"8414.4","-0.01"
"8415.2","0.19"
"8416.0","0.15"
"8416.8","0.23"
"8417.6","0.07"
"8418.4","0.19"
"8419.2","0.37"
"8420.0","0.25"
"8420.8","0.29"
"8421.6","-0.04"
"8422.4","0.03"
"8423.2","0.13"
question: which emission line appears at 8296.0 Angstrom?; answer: [O II] 3727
